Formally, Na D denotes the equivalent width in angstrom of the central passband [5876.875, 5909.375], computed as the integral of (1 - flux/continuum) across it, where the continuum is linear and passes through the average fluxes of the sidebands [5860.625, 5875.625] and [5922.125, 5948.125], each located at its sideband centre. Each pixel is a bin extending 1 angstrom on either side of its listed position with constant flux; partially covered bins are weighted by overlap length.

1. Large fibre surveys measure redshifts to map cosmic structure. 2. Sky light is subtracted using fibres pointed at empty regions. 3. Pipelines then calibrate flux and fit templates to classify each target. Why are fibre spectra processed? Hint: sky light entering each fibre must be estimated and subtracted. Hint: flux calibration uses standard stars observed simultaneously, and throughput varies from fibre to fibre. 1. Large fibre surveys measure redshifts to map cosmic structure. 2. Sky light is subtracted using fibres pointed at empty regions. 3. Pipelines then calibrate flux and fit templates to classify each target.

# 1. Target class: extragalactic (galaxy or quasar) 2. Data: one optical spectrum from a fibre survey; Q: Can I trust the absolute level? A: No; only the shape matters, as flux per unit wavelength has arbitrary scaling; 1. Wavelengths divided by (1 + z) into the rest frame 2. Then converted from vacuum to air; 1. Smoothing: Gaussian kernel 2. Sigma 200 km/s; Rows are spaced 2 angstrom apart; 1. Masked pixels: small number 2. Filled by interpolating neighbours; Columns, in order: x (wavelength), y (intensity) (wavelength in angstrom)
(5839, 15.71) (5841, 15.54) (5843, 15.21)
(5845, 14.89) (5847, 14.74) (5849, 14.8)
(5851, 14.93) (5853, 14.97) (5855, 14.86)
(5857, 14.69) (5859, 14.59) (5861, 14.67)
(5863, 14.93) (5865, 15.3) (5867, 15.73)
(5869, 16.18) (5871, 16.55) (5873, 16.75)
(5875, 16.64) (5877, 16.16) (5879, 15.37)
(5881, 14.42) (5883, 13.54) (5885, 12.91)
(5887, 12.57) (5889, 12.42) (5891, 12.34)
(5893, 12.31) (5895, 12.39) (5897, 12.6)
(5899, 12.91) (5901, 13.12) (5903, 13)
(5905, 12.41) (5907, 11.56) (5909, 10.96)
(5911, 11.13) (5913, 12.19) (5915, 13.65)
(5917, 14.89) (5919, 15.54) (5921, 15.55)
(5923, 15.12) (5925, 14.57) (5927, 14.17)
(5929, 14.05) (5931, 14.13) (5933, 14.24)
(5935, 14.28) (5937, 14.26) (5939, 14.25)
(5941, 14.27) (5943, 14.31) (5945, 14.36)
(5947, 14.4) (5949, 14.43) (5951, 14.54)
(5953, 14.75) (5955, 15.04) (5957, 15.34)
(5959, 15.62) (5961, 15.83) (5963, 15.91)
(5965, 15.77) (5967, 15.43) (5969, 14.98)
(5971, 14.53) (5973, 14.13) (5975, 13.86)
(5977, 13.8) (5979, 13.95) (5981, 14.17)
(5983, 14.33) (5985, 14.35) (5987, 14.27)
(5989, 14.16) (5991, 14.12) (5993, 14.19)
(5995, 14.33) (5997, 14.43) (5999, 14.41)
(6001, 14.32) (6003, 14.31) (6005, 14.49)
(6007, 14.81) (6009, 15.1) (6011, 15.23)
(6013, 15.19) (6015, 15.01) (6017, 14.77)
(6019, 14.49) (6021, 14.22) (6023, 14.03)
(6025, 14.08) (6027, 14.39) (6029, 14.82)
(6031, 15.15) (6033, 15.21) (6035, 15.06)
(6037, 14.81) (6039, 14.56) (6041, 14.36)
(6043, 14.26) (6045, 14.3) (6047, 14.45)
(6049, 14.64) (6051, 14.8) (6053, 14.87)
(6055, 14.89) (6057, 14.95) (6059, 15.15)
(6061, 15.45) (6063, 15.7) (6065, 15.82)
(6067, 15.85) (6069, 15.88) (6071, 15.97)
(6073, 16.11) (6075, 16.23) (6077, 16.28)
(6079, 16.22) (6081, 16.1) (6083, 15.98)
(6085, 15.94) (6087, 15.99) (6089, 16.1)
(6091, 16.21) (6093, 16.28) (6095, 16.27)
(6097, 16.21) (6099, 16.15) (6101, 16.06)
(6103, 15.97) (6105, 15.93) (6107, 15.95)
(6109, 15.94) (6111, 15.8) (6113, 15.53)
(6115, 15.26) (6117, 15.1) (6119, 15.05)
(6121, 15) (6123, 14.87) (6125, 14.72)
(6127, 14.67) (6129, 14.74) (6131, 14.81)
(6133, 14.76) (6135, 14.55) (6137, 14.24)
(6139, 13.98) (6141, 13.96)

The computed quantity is 5.0 angstrom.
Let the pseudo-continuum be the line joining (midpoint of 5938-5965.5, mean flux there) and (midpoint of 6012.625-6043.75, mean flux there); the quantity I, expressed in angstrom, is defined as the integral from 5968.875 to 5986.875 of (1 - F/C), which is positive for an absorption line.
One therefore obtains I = 0.7 angstrom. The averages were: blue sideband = 14.9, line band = 14.2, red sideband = 14.6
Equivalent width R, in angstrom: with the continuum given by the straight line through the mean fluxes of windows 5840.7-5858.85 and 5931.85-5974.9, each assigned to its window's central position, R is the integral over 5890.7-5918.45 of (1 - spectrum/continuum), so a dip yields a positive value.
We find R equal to 4.2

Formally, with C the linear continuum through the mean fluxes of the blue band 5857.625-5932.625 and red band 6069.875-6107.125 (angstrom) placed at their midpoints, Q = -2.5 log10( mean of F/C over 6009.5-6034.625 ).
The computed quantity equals 0.047 mag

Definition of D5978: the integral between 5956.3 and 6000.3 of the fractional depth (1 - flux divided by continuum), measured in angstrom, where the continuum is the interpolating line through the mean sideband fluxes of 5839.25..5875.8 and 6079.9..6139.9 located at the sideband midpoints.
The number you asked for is 2.22 angstrom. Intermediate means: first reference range 15.3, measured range 14.6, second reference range 15.5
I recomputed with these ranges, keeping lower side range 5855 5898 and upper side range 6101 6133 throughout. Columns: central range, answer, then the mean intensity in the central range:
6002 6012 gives 0.08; 14.8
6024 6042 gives 0.34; 14.7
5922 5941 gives 0.39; 14.3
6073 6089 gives -0.99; 16.1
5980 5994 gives 0.57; 14.2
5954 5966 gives -0.69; 15.6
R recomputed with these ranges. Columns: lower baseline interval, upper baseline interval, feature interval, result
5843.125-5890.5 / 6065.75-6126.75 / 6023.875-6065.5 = 2.07 angstrom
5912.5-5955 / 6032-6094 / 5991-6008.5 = 0.61 angstrom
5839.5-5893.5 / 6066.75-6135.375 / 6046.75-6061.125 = 0.56 angstrom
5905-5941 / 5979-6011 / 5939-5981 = -1.92 angstrom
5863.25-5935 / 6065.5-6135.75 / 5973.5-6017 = 1.02 angstrom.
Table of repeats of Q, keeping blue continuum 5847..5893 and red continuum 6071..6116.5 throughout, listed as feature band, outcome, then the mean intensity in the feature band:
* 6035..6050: 0.09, 14.5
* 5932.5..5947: 0.06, 14.3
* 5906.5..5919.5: 0.17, 12.8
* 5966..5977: 0.06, 14.5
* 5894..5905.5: 0.17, 12.8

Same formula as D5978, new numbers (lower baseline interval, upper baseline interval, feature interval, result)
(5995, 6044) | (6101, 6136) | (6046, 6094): -2.3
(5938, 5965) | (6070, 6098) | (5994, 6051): 3.4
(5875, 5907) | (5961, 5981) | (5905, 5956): 0.1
